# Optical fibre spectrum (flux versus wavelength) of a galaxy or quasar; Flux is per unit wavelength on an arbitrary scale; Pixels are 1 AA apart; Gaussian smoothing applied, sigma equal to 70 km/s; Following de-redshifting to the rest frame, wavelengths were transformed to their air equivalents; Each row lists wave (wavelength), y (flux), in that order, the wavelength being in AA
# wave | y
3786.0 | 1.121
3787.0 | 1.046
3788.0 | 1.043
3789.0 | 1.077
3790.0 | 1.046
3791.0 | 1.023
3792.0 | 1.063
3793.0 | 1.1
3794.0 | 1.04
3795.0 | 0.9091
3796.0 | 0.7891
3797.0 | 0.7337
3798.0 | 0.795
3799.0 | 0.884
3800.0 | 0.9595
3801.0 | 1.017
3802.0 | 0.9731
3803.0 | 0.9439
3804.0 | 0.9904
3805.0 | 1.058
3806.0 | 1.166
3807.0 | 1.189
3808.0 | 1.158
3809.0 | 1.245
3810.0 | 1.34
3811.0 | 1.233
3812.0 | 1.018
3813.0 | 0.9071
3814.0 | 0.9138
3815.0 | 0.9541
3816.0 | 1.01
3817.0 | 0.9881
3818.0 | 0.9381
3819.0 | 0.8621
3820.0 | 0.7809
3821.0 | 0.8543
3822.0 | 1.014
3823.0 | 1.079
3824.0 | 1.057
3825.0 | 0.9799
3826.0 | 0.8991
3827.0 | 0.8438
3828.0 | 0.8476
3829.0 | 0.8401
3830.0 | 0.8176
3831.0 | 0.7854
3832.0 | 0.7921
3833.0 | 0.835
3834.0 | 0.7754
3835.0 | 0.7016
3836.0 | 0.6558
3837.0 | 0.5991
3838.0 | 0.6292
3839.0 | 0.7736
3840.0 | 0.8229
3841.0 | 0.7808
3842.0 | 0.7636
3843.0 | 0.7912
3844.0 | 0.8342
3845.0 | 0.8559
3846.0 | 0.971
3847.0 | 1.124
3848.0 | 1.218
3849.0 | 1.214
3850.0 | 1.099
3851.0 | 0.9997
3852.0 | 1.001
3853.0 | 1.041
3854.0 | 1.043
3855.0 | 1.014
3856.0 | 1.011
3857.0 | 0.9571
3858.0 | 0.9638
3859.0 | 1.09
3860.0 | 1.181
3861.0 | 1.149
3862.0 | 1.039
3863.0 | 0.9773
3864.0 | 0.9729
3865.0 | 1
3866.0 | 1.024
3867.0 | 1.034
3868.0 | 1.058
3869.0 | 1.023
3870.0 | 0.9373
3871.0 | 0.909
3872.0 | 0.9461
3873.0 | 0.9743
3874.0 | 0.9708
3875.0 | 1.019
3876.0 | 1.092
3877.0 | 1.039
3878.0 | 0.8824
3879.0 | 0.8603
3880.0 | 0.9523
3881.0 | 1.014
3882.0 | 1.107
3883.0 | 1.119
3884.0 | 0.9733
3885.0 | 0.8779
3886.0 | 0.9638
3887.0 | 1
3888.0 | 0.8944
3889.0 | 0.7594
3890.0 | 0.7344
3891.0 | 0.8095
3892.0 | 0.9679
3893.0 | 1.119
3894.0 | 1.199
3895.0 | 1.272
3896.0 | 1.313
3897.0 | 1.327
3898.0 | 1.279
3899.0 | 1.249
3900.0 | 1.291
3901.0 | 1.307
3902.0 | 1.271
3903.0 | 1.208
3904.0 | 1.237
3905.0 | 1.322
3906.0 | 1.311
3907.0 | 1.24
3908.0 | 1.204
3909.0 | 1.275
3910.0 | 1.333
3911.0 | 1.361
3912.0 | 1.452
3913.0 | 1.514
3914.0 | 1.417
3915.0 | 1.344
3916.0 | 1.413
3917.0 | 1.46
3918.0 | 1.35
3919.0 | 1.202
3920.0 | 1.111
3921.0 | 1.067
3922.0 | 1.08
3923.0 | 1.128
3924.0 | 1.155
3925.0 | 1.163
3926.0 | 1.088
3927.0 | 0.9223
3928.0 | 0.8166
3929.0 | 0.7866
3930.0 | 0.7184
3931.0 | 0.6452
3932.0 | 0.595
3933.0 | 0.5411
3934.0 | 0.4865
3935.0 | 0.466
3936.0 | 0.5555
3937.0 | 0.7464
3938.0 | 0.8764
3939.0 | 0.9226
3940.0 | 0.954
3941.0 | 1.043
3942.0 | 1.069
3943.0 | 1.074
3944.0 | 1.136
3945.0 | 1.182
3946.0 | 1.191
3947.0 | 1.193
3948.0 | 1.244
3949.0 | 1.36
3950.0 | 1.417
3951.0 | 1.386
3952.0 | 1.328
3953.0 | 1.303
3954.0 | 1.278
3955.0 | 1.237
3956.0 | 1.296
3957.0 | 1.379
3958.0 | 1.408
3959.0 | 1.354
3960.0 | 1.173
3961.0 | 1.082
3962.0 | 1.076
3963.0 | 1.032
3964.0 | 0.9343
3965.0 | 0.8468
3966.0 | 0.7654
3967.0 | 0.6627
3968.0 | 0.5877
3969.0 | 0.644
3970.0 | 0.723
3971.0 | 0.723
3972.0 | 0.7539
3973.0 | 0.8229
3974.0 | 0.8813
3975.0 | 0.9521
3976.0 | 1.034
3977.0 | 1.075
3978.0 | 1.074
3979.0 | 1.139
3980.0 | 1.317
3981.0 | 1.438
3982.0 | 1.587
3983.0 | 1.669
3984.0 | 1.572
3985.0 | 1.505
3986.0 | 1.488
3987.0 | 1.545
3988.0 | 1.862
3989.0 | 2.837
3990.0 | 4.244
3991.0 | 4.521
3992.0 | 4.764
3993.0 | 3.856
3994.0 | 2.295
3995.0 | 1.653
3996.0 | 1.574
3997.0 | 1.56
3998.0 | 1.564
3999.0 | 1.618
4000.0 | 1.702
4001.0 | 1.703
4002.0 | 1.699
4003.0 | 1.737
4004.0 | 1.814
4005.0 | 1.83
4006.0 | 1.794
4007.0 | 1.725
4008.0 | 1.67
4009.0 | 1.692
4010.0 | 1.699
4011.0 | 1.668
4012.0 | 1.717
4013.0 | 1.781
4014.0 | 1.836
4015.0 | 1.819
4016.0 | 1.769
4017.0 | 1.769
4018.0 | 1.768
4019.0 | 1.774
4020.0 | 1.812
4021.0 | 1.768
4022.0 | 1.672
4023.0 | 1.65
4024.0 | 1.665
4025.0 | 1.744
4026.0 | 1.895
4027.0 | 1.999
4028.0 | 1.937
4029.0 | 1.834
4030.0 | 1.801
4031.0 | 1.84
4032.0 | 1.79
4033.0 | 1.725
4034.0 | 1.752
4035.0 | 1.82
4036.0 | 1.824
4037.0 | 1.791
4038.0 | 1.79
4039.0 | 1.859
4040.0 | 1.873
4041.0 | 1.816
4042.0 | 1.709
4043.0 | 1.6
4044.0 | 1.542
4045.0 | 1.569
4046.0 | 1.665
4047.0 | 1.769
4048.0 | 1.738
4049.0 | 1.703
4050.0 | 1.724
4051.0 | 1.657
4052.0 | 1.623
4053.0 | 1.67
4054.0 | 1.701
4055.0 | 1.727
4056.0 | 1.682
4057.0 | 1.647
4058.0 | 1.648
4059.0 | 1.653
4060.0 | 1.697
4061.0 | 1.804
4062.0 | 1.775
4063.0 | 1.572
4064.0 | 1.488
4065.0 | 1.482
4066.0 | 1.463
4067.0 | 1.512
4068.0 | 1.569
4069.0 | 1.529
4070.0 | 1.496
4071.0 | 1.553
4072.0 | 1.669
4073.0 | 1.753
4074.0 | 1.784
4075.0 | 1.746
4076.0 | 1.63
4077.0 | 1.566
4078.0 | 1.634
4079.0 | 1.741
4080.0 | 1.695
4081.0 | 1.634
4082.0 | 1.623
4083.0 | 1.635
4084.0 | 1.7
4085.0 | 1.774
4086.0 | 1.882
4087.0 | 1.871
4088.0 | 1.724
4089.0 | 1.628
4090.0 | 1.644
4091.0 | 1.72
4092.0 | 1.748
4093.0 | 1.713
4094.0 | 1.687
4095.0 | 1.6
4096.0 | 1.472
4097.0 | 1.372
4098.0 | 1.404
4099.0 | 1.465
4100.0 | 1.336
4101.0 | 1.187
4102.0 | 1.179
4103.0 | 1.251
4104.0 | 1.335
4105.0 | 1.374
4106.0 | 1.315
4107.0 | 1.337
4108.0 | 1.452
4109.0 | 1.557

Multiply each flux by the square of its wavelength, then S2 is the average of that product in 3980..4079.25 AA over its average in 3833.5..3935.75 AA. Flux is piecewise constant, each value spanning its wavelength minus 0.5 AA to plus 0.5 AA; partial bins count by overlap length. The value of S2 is 1.90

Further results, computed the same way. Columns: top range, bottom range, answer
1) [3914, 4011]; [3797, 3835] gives 1.53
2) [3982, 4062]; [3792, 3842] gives 2.25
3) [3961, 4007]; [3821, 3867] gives 1.86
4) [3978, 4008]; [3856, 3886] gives 2.15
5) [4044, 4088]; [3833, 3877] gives 1.94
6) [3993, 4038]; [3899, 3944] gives 1.73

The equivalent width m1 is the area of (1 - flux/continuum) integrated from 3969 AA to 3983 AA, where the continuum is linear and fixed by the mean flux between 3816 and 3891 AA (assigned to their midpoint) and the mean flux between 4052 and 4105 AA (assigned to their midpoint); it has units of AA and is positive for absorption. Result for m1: 2.7 AA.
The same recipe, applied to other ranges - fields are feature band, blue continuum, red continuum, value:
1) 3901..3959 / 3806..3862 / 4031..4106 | 4.6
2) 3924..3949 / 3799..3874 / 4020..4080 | 7.7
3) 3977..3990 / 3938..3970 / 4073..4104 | -4.8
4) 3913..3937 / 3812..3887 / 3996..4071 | 5.1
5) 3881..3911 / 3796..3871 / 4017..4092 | 0.8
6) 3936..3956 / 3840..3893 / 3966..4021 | 4.1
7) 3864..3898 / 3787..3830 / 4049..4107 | 4.2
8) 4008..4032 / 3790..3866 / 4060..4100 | -5.0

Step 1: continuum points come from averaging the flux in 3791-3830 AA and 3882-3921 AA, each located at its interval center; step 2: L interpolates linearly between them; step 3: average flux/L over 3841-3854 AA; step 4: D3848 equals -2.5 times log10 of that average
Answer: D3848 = 0.09 mag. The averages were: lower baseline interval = 0.982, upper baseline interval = 1.19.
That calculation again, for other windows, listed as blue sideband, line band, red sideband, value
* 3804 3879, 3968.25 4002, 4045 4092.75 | -0.223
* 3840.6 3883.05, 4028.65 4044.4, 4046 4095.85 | -0.142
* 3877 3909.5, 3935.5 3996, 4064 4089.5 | -0.055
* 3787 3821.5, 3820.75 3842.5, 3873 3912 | 0.246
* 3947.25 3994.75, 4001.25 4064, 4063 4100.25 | -0.115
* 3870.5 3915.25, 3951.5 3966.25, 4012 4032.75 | 0.240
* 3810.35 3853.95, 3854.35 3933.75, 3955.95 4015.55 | 0.097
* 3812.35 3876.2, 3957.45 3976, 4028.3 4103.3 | 0.404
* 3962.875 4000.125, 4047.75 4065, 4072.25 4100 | -0.019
